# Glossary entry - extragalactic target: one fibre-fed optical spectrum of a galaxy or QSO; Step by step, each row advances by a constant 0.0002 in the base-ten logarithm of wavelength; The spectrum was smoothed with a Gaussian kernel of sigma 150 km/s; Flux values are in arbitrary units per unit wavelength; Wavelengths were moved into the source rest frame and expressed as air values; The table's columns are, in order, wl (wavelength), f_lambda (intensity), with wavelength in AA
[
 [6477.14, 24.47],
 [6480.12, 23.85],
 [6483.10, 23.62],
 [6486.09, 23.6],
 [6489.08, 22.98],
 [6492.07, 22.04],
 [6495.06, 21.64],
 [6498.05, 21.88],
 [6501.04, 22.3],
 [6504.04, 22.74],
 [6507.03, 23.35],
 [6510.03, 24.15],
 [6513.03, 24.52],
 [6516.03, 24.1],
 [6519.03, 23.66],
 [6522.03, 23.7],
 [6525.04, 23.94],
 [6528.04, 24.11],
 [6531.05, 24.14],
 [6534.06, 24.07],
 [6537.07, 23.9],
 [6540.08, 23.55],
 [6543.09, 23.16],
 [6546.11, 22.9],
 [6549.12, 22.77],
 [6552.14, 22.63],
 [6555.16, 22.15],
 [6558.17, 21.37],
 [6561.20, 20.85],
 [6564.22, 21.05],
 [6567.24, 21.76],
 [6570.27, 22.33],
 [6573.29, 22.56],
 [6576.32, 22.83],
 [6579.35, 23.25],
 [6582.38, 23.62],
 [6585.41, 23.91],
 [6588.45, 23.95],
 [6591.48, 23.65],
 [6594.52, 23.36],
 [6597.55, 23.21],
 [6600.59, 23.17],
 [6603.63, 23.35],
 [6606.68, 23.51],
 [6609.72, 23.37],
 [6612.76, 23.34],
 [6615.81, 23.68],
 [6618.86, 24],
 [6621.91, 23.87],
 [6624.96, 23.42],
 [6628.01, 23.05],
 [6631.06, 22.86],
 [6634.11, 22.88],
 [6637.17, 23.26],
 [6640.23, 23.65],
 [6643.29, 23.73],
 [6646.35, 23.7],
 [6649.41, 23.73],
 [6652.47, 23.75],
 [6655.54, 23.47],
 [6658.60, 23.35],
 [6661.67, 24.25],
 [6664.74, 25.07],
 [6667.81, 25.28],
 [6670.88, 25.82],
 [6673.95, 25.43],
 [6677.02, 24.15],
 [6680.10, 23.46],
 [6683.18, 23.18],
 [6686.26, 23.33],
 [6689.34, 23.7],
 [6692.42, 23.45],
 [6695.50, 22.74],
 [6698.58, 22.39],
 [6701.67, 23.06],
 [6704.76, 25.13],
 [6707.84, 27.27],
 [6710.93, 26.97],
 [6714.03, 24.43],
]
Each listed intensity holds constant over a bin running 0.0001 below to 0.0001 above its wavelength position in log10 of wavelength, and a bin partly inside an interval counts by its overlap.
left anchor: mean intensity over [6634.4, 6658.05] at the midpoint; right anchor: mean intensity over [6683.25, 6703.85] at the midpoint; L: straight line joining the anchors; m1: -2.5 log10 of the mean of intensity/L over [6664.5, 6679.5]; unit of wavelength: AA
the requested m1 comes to -0.08 mag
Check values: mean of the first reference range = 23.6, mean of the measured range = 25.1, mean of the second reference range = 23.2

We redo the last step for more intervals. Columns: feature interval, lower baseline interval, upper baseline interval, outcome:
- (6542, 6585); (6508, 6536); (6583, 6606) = 0.062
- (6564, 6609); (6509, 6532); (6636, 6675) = 0.046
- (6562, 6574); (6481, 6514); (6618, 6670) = 0.073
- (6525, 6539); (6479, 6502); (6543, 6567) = -0.082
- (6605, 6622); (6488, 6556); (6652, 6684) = 0.015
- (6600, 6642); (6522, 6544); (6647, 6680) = 0.037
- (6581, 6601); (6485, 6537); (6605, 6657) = -0.006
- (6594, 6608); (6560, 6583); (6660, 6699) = -0.027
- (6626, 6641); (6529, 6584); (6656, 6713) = 0.026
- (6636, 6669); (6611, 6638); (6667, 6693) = -0.006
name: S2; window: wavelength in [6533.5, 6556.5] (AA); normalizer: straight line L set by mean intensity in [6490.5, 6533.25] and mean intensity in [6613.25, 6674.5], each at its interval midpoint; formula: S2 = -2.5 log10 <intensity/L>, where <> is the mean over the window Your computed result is 0.016 mag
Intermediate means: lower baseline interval 23.3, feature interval 23.1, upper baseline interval 23.9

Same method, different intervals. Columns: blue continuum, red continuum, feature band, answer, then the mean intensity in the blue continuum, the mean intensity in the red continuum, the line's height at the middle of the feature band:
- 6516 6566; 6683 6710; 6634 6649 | 0.00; 23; 23.9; 23.6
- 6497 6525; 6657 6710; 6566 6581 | 0.05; 23.4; 24.2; 23.7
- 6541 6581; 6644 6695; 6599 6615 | -0.01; 22.3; 24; 23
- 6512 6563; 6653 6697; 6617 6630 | 0.01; 23.2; 24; 23.7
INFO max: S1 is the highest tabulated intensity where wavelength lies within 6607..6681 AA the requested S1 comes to 25.82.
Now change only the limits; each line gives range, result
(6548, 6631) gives 24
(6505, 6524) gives 24.52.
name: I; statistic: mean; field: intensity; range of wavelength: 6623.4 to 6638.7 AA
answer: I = 23.1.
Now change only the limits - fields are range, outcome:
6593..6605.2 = 23.3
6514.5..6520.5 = 23.9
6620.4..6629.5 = 23.5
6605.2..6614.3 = 23.4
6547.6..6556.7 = 22.5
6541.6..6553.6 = 22.9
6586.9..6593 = 23.8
